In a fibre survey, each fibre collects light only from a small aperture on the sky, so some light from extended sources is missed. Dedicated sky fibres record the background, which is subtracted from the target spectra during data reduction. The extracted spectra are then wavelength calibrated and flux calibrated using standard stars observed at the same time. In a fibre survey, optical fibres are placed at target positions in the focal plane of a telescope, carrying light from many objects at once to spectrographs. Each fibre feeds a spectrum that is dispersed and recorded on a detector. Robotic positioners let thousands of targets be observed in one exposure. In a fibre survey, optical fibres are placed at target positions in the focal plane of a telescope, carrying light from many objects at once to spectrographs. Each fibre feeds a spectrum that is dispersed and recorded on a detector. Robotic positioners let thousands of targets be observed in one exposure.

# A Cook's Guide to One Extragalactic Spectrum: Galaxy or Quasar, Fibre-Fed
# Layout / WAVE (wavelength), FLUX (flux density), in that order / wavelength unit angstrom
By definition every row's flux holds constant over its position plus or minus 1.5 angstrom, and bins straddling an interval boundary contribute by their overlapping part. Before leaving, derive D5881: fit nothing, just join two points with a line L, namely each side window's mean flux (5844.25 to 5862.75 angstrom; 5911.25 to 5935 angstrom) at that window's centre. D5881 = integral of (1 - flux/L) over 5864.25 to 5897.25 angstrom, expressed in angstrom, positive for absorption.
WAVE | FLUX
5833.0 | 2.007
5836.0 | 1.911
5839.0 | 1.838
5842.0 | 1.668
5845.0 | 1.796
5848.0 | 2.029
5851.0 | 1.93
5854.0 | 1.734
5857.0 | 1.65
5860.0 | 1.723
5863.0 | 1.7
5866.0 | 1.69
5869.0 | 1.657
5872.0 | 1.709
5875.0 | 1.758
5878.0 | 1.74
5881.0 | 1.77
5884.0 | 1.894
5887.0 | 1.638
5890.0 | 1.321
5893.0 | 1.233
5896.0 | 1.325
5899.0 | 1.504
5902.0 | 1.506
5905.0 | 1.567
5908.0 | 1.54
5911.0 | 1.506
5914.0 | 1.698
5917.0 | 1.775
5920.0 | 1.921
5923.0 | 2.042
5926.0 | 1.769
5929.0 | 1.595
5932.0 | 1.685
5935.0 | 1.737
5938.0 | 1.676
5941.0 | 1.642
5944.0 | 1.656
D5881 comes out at 3.2 angstrom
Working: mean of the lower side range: 1.8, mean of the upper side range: 1.77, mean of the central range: 1.62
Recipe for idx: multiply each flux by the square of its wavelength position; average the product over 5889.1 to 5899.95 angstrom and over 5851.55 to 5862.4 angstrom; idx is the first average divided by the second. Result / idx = 0.79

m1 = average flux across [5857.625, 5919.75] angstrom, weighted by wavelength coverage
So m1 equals 1.62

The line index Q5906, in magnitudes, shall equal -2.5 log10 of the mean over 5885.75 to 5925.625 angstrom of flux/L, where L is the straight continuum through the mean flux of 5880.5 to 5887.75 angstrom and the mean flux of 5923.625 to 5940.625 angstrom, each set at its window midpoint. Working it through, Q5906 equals 0.10 mag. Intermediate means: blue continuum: 1.78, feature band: 1.59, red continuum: 1.71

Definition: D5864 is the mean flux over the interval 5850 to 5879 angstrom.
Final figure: 1.73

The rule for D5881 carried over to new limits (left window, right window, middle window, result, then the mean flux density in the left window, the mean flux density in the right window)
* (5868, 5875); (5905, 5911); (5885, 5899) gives 1.7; 1.7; 1.54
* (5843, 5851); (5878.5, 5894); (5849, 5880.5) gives 0.4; 1.9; 1.59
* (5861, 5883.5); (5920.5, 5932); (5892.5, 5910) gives 3.0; 1.73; 1.8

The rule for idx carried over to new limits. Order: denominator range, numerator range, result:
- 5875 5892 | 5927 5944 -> 1.02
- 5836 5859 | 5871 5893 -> 0.93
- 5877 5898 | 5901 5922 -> 1.08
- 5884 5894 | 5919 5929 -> 1.27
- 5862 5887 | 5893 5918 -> 0.89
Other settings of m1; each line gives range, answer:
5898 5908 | 1.53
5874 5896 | 1.6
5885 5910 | 1.46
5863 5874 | 1.69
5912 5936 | 1.77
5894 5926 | 1.64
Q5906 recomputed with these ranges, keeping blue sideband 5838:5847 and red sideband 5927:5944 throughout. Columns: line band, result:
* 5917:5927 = -0.13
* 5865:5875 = 0.03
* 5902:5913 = 0.11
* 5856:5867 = 0.04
